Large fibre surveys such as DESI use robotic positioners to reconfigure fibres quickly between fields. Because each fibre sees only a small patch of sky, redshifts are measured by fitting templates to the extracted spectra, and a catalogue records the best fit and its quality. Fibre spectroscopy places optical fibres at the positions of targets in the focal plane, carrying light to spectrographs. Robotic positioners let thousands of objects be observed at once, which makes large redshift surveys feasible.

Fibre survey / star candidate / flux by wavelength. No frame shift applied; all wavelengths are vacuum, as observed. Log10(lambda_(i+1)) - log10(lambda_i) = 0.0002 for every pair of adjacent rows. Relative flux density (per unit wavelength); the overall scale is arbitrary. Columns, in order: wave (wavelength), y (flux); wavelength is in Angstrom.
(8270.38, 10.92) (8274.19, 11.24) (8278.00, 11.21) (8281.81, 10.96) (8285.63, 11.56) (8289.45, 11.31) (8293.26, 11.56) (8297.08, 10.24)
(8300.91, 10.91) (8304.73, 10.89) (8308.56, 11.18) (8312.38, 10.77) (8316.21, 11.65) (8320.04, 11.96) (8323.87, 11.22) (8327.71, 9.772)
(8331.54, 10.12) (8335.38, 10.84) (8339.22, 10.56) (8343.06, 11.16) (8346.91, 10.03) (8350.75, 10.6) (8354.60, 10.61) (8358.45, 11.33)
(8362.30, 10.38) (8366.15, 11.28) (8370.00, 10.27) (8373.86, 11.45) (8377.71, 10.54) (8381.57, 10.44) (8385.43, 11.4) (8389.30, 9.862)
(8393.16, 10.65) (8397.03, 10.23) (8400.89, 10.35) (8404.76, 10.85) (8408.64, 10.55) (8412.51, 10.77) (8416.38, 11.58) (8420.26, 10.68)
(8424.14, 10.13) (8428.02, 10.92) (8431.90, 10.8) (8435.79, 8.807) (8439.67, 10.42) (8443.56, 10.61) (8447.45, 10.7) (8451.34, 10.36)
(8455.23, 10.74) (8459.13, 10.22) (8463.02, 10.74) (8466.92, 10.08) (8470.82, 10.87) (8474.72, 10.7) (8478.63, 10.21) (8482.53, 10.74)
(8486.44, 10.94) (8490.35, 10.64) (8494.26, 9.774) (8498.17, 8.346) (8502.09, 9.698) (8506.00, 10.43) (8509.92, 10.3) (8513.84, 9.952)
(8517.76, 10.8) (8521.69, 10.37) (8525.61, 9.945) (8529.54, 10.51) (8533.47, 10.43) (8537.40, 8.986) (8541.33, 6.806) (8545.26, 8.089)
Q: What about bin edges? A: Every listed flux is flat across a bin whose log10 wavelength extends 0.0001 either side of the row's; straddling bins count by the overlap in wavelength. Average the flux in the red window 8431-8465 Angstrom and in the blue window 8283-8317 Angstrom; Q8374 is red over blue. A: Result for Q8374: 0.9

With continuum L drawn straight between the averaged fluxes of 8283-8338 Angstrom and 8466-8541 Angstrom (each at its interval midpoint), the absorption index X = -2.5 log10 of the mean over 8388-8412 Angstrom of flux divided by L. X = 0.01 mag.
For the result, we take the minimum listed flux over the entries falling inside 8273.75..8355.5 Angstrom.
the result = 9.772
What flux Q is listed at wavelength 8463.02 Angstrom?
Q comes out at 10.74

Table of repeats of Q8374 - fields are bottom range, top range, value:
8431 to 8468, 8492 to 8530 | 0.97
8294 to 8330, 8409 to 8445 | 0.96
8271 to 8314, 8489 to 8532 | 0.91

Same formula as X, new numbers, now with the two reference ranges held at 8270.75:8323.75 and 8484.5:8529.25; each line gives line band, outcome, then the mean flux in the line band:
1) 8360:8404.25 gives 0.01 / 10.6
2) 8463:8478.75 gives -0.02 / 10.5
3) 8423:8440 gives 0.03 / 10.2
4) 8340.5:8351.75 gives 0.03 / 10.6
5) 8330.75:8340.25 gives 0.04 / 10.5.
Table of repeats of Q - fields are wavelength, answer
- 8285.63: 11.56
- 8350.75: 10.6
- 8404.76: 10.85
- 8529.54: 10.51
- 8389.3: 9.862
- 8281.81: 10.96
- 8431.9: 10.8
